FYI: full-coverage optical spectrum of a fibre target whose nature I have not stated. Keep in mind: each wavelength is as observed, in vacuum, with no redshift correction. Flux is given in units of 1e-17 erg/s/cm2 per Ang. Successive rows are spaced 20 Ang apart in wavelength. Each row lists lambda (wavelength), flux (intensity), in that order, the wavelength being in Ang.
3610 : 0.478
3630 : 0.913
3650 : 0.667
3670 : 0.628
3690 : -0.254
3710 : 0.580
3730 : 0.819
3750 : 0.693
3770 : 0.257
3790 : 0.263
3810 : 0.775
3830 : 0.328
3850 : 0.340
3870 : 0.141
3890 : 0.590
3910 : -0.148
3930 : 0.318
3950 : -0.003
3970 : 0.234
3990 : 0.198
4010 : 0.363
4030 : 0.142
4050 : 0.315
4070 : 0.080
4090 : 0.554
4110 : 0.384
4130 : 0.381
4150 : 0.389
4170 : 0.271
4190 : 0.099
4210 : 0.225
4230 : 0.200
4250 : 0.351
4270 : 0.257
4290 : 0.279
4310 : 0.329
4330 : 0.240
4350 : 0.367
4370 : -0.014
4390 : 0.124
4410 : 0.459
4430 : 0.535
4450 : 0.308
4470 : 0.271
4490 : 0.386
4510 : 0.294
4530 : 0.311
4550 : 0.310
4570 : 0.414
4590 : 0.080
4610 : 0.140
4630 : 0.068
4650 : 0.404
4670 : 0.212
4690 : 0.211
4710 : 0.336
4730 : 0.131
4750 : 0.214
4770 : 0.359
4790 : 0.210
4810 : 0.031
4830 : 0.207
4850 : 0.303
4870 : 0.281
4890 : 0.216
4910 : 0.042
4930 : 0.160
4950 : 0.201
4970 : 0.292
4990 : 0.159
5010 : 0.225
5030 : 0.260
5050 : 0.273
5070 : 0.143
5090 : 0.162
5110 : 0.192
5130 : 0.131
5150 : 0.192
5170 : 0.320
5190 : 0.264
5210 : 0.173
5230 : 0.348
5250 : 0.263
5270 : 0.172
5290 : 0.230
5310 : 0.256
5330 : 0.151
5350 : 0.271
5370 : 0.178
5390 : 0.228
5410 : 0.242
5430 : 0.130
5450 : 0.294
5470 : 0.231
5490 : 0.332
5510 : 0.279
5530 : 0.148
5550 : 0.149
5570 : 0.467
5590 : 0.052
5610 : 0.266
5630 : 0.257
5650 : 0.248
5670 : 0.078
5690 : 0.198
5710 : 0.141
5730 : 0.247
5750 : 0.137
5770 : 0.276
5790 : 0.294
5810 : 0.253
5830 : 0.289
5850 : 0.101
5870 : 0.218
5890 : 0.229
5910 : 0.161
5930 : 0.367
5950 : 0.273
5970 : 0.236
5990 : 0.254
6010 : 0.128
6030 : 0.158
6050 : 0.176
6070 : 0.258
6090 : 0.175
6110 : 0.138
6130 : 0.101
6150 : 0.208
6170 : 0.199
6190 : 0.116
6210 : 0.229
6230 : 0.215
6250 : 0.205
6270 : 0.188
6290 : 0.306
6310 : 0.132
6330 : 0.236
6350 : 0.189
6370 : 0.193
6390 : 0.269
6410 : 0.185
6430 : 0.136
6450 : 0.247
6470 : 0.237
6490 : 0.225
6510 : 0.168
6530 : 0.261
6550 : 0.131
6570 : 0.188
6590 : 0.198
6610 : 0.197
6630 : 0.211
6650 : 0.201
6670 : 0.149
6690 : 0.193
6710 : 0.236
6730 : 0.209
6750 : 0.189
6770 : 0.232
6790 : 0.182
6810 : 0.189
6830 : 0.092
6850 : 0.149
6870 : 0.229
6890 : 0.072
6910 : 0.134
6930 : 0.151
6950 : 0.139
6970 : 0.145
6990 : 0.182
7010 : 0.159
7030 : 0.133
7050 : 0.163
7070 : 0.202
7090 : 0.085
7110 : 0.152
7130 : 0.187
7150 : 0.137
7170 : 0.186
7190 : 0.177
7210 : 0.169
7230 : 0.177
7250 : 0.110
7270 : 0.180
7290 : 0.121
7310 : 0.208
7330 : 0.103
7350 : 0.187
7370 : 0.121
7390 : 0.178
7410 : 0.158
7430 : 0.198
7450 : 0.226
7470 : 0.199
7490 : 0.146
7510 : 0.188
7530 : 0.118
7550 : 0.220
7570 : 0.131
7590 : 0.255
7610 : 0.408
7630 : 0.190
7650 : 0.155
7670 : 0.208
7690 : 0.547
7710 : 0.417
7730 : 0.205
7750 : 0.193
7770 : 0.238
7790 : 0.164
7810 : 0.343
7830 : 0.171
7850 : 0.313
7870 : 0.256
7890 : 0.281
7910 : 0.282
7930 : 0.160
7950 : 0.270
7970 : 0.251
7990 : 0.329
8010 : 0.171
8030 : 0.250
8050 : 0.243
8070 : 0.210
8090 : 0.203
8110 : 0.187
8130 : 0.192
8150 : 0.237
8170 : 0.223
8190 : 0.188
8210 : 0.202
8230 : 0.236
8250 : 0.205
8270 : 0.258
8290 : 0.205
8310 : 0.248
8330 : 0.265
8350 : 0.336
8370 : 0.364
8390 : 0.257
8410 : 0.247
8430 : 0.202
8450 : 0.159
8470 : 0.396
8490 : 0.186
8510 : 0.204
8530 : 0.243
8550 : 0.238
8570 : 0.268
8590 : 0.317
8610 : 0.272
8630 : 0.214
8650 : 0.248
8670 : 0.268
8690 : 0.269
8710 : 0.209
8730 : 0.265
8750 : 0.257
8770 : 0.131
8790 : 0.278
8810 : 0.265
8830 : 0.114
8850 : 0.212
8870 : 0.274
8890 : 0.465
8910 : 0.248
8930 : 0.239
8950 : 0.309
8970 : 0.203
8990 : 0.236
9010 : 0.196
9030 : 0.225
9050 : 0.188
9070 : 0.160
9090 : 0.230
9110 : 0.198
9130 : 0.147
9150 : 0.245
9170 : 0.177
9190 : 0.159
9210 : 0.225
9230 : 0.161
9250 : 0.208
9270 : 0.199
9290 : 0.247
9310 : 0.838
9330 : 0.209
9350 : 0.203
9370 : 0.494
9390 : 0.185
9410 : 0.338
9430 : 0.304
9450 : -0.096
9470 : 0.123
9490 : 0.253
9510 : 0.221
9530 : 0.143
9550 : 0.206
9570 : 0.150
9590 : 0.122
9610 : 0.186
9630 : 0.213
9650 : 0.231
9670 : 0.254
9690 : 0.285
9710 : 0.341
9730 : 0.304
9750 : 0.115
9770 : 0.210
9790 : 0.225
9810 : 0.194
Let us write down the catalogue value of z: 1.064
